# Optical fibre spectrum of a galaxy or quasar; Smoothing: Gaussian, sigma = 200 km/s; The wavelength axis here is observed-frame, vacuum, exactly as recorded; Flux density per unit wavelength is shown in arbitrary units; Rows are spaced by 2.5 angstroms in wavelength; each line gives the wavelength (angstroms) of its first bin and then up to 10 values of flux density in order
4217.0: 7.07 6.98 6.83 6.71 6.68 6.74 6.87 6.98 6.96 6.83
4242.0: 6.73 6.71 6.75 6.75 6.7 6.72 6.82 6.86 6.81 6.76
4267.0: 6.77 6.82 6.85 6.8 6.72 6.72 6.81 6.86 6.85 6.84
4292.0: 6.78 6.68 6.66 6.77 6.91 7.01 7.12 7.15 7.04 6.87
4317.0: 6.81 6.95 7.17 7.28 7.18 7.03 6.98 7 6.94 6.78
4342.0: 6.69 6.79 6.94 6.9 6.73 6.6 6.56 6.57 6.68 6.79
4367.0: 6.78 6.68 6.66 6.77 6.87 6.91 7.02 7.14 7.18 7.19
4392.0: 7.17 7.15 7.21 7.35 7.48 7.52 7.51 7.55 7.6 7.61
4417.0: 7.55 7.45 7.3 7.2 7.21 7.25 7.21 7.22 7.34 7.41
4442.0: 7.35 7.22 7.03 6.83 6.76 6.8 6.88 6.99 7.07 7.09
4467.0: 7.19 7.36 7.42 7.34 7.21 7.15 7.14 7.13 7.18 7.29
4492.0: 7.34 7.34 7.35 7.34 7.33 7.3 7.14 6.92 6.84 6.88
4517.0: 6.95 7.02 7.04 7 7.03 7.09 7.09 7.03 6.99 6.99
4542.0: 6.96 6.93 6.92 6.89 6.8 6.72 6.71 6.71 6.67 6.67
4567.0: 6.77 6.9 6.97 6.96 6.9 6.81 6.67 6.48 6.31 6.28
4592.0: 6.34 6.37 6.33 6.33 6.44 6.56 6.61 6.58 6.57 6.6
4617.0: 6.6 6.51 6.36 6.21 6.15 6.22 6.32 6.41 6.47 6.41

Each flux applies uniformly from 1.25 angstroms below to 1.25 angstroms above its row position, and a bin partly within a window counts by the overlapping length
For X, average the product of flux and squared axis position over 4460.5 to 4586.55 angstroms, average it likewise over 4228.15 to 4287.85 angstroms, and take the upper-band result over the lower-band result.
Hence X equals 1.16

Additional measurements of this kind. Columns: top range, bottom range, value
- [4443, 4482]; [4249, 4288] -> 1.14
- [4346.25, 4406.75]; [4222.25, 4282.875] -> 1.09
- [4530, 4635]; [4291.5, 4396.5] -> 1.07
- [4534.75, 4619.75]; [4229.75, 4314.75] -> 1.12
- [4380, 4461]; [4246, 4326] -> 1.12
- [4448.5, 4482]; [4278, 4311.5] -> 1.12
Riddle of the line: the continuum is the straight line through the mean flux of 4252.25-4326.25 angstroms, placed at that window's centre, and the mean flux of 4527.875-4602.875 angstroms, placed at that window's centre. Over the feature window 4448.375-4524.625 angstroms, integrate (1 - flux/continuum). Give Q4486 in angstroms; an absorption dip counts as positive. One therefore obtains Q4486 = -3.9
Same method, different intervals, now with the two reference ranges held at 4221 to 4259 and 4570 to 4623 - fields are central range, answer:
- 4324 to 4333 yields -0.5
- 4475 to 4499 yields -2.2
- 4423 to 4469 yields -3.2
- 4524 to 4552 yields -1.7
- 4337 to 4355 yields -0.2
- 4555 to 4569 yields -0.3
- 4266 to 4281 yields 0.0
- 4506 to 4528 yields -1.2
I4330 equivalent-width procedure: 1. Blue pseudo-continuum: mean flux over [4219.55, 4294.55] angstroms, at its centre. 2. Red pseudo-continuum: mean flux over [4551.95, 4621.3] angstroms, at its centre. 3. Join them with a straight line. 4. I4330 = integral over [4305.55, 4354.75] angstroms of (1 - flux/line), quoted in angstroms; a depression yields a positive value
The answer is -1.5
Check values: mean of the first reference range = 6.8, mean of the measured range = 6.95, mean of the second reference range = 6.61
